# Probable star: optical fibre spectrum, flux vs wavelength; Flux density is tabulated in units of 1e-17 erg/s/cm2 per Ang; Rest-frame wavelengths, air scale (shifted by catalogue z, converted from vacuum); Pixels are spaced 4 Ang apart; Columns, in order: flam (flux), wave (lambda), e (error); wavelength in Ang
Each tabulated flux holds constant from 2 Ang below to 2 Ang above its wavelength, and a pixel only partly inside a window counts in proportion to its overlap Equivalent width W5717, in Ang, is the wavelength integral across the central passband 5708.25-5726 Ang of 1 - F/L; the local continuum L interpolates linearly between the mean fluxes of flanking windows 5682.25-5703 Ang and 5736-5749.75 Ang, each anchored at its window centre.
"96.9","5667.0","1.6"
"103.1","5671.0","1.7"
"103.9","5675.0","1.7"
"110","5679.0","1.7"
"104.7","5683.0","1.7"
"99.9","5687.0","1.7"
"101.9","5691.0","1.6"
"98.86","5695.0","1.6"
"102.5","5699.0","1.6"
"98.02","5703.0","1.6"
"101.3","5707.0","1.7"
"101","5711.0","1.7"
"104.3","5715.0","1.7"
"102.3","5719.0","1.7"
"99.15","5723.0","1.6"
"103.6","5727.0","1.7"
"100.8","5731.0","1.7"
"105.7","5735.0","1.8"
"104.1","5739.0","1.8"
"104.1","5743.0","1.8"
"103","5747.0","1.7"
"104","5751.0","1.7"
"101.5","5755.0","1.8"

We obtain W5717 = 0.1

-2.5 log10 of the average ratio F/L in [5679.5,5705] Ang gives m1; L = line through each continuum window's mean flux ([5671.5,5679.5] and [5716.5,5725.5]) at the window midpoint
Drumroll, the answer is 0.026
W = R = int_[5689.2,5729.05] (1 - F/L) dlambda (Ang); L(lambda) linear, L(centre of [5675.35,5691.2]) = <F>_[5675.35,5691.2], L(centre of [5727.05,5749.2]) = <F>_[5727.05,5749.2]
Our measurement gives 1.03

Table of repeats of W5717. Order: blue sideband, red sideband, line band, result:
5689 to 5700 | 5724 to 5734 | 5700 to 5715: 0.1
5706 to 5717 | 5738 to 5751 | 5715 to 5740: 0.1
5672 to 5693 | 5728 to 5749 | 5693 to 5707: 0.5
